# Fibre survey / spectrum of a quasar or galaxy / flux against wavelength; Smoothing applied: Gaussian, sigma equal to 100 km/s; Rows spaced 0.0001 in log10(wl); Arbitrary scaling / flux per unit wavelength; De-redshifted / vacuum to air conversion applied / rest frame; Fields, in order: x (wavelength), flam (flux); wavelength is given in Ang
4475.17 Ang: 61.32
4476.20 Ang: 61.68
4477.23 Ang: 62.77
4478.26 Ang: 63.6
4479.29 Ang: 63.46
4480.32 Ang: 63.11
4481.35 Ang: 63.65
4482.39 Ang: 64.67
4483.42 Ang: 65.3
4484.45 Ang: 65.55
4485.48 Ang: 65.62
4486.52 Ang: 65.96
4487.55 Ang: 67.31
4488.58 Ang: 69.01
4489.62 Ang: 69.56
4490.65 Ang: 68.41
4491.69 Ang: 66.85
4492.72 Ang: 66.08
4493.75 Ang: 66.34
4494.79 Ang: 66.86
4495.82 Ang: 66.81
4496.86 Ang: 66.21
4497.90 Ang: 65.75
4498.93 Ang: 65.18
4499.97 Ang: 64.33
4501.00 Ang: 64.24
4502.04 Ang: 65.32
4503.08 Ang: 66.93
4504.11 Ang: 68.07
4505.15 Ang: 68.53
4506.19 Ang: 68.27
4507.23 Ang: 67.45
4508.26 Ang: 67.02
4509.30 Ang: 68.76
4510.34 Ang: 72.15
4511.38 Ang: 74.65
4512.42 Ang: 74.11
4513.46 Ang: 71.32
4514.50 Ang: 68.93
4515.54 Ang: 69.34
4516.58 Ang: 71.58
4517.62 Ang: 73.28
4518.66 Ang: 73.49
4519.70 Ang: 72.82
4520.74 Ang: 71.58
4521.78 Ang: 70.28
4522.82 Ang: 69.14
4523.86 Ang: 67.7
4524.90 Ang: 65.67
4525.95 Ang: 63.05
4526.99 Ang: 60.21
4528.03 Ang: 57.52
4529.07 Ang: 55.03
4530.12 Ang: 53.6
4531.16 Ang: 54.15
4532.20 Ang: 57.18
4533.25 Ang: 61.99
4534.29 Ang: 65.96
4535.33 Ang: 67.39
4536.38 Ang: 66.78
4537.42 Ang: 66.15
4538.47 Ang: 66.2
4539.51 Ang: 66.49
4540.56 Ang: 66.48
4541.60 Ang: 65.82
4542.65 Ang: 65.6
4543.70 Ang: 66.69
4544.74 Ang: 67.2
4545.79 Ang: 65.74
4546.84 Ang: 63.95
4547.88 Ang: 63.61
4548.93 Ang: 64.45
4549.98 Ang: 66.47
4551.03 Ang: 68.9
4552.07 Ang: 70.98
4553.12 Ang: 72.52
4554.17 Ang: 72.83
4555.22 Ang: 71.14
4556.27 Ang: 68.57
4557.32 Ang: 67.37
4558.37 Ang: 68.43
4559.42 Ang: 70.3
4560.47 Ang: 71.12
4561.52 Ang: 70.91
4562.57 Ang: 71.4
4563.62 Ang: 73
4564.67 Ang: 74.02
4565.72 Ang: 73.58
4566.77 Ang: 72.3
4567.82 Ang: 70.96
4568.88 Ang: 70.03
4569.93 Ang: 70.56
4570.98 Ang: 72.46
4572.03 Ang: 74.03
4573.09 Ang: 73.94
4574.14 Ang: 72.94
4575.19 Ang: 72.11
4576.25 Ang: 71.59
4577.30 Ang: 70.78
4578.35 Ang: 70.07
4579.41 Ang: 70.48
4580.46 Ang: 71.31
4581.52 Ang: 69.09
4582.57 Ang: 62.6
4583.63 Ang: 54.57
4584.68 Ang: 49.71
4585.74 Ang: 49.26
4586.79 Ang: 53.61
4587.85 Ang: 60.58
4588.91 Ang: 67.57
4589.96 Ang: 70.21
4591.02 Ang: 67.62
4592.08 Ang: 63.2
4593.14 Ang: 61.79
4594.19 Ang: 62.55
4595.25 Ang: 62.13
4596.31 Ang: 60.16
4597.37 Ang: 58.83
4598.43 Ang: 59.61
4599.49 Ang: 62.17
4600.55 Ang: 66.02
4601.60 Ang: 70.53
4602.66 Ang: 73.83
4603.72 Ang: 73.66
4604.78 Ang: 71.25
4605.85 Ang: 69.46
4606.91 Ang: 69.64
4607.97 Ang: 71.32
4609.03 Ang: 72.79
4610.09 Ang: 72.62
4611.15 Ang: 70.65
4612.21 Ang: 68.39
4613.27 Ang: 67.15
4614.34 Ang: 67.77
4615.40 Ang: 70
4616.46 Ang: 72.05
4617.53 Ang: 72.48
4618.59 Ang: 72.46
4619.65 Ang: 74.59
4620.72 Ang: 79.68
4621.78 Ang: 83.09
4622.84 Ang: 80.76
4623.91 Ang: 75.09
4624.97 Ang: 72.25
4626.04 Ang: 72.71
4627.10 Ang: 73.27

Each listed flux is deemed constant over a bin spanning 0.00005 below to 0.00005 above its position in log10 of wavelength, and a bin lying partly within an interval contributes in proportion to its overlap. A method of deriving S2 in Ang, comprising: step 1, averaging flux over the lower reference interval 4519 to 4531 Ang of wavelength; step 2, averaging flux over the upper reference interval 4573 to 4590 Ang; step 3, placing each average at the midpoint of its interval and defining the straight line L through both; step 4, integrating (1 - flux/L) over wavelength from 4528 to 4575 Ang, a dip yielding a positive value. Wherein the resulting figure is -2.27 Ang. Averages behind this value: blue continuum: 64.1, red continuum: 65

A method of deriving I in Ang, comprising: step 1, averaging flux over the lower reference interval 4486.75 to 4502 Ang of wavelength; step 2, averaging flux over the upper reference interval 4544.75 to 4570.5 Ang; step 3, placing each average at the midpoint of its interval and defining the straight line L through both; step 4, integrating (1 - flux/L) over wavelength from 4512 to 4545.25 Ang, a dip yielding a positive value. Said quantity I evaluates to 1.1 Ang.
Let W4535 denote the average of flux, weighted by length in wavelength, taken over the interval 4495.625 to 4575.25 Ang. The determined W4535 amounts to 67.9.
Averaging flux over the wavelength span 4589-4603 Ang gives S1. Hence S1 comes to 64.5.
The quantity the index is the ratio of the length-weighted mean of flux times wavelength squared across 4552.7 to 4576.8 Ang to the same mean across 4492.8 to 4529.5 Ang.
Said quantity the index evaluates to 1.08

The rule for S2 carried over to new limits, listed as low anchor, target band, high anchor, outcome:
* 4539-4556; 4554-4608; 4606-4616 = 1.0 Ang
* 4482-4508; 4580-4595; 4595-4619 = 1.4 Ang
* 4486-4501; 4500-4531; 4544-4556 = -0.1 Ang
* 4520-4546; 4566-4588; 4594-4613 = -0.2 Ang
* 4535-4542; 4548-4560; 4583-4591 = -1.0 Ang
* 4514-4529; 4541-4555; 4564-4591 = 0.1 Ang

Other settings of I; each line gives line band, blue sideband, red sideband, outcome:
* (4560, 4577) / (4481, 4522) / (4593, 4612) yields -1.1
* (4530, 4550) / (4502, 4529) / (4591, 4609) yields 1.1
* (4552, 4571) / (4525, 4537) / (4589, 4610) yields -2.4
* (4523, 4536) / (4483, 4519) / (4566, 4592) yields 1.3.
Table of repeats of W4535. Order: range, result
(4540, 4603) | 67.1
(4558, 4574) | 71.9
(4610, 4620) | 70.7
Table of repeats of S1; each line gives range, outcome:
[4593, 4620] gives 68.3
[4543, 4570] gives 69.5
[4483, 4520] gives 68.2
